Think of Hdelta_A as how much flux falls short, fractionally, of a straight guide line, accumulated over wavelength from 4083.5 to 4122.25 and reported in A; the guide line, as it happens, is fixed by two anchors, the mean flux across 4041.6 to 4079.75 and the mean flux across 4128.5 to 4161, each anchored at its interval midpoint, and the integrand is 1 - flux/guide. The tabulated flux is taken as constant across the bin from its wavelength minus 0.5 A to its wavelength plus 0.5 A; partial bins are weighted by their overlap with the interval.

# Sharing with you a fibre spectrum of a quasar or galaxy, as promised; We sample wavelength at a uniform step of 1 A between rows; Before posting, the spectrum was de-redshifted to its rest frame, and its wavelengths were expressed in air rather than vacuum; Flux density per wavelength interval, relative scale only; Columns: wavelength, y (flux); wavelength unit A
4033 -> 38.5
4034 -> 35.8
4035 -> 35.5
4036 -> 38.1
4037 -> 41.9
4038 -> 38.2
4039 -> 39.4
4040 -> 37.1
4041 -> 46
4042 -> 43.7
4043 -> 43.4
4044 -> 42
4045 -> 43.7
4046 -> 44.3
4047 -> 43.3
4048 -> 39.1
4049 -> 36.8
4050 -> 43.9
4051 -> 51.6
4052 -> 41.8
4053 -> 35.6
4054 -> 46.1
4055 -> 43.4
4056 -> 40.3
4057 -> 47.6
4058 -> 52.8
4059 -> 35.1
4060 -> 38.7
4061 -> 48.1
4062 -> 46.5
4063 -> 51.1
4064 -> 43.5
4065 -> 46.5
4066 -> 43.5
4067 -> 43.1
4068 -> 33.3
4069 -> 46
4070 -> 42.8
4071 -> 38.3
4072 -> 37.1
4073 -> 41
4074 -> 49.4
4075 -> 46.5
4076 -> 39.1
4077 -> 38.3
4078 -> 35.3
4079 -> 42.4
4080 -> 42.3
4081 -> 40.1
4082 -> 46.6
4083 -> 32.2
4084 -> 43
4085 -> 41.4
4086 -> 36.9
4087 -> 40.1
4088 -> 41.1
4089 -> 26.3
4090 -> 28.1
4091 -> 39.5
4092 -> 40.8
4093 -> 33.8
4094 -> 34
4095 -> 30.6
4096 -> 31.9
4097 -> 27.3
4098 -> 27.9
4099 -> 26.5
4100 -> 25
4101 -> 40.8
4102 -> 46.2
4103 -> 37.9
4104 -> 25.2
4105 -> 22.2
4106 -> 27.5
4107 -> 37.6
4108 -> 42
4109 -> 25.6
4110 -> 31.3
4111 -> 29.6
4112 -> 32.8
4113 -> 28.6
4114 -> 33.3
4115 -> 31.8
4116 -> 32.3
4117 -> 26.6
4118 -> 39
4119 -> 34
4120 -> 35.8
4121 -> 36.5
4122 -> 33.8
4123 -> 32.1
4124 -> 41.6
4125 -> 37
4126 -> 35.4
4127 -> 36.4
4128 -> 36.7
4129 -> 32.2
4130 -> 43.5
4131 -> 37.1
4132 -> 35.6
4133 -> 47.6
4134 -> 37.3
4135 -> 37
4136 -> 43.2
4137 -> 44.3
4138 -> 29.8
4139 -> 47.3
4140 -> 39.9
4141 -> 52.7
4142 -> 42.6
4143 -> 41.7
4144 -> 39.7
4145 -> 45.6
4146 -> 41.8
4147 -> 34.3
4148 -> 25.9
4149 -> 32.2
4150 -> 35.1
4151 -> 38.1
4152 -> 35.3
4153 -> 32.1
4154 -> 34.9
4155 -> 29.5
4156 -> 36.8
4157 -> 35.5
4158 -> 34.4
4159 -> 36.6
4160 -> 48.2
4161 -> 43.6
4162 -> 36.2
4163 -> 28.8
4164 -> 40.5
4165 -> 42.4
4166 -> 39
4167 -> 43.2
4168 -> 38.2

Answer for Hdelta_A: 6.8 A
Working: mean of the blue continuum 42.8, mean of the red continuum 38.4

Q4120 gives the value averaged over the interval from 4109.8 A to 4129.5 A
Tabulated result 33.9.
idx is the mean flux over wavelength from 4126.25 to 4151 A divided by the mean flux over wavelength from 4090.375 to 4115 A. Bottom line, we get 1.21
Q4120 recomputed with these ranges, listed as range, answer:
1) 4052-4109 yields 38.6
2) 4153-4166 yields 37.2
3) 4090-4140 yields 34.7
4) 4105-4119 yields 31.9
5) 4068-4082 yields 41.3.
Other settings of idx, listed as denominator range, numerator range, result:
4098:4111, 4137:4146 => 1.33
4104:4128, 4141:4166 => 1.13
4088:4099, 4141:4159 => 1.14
